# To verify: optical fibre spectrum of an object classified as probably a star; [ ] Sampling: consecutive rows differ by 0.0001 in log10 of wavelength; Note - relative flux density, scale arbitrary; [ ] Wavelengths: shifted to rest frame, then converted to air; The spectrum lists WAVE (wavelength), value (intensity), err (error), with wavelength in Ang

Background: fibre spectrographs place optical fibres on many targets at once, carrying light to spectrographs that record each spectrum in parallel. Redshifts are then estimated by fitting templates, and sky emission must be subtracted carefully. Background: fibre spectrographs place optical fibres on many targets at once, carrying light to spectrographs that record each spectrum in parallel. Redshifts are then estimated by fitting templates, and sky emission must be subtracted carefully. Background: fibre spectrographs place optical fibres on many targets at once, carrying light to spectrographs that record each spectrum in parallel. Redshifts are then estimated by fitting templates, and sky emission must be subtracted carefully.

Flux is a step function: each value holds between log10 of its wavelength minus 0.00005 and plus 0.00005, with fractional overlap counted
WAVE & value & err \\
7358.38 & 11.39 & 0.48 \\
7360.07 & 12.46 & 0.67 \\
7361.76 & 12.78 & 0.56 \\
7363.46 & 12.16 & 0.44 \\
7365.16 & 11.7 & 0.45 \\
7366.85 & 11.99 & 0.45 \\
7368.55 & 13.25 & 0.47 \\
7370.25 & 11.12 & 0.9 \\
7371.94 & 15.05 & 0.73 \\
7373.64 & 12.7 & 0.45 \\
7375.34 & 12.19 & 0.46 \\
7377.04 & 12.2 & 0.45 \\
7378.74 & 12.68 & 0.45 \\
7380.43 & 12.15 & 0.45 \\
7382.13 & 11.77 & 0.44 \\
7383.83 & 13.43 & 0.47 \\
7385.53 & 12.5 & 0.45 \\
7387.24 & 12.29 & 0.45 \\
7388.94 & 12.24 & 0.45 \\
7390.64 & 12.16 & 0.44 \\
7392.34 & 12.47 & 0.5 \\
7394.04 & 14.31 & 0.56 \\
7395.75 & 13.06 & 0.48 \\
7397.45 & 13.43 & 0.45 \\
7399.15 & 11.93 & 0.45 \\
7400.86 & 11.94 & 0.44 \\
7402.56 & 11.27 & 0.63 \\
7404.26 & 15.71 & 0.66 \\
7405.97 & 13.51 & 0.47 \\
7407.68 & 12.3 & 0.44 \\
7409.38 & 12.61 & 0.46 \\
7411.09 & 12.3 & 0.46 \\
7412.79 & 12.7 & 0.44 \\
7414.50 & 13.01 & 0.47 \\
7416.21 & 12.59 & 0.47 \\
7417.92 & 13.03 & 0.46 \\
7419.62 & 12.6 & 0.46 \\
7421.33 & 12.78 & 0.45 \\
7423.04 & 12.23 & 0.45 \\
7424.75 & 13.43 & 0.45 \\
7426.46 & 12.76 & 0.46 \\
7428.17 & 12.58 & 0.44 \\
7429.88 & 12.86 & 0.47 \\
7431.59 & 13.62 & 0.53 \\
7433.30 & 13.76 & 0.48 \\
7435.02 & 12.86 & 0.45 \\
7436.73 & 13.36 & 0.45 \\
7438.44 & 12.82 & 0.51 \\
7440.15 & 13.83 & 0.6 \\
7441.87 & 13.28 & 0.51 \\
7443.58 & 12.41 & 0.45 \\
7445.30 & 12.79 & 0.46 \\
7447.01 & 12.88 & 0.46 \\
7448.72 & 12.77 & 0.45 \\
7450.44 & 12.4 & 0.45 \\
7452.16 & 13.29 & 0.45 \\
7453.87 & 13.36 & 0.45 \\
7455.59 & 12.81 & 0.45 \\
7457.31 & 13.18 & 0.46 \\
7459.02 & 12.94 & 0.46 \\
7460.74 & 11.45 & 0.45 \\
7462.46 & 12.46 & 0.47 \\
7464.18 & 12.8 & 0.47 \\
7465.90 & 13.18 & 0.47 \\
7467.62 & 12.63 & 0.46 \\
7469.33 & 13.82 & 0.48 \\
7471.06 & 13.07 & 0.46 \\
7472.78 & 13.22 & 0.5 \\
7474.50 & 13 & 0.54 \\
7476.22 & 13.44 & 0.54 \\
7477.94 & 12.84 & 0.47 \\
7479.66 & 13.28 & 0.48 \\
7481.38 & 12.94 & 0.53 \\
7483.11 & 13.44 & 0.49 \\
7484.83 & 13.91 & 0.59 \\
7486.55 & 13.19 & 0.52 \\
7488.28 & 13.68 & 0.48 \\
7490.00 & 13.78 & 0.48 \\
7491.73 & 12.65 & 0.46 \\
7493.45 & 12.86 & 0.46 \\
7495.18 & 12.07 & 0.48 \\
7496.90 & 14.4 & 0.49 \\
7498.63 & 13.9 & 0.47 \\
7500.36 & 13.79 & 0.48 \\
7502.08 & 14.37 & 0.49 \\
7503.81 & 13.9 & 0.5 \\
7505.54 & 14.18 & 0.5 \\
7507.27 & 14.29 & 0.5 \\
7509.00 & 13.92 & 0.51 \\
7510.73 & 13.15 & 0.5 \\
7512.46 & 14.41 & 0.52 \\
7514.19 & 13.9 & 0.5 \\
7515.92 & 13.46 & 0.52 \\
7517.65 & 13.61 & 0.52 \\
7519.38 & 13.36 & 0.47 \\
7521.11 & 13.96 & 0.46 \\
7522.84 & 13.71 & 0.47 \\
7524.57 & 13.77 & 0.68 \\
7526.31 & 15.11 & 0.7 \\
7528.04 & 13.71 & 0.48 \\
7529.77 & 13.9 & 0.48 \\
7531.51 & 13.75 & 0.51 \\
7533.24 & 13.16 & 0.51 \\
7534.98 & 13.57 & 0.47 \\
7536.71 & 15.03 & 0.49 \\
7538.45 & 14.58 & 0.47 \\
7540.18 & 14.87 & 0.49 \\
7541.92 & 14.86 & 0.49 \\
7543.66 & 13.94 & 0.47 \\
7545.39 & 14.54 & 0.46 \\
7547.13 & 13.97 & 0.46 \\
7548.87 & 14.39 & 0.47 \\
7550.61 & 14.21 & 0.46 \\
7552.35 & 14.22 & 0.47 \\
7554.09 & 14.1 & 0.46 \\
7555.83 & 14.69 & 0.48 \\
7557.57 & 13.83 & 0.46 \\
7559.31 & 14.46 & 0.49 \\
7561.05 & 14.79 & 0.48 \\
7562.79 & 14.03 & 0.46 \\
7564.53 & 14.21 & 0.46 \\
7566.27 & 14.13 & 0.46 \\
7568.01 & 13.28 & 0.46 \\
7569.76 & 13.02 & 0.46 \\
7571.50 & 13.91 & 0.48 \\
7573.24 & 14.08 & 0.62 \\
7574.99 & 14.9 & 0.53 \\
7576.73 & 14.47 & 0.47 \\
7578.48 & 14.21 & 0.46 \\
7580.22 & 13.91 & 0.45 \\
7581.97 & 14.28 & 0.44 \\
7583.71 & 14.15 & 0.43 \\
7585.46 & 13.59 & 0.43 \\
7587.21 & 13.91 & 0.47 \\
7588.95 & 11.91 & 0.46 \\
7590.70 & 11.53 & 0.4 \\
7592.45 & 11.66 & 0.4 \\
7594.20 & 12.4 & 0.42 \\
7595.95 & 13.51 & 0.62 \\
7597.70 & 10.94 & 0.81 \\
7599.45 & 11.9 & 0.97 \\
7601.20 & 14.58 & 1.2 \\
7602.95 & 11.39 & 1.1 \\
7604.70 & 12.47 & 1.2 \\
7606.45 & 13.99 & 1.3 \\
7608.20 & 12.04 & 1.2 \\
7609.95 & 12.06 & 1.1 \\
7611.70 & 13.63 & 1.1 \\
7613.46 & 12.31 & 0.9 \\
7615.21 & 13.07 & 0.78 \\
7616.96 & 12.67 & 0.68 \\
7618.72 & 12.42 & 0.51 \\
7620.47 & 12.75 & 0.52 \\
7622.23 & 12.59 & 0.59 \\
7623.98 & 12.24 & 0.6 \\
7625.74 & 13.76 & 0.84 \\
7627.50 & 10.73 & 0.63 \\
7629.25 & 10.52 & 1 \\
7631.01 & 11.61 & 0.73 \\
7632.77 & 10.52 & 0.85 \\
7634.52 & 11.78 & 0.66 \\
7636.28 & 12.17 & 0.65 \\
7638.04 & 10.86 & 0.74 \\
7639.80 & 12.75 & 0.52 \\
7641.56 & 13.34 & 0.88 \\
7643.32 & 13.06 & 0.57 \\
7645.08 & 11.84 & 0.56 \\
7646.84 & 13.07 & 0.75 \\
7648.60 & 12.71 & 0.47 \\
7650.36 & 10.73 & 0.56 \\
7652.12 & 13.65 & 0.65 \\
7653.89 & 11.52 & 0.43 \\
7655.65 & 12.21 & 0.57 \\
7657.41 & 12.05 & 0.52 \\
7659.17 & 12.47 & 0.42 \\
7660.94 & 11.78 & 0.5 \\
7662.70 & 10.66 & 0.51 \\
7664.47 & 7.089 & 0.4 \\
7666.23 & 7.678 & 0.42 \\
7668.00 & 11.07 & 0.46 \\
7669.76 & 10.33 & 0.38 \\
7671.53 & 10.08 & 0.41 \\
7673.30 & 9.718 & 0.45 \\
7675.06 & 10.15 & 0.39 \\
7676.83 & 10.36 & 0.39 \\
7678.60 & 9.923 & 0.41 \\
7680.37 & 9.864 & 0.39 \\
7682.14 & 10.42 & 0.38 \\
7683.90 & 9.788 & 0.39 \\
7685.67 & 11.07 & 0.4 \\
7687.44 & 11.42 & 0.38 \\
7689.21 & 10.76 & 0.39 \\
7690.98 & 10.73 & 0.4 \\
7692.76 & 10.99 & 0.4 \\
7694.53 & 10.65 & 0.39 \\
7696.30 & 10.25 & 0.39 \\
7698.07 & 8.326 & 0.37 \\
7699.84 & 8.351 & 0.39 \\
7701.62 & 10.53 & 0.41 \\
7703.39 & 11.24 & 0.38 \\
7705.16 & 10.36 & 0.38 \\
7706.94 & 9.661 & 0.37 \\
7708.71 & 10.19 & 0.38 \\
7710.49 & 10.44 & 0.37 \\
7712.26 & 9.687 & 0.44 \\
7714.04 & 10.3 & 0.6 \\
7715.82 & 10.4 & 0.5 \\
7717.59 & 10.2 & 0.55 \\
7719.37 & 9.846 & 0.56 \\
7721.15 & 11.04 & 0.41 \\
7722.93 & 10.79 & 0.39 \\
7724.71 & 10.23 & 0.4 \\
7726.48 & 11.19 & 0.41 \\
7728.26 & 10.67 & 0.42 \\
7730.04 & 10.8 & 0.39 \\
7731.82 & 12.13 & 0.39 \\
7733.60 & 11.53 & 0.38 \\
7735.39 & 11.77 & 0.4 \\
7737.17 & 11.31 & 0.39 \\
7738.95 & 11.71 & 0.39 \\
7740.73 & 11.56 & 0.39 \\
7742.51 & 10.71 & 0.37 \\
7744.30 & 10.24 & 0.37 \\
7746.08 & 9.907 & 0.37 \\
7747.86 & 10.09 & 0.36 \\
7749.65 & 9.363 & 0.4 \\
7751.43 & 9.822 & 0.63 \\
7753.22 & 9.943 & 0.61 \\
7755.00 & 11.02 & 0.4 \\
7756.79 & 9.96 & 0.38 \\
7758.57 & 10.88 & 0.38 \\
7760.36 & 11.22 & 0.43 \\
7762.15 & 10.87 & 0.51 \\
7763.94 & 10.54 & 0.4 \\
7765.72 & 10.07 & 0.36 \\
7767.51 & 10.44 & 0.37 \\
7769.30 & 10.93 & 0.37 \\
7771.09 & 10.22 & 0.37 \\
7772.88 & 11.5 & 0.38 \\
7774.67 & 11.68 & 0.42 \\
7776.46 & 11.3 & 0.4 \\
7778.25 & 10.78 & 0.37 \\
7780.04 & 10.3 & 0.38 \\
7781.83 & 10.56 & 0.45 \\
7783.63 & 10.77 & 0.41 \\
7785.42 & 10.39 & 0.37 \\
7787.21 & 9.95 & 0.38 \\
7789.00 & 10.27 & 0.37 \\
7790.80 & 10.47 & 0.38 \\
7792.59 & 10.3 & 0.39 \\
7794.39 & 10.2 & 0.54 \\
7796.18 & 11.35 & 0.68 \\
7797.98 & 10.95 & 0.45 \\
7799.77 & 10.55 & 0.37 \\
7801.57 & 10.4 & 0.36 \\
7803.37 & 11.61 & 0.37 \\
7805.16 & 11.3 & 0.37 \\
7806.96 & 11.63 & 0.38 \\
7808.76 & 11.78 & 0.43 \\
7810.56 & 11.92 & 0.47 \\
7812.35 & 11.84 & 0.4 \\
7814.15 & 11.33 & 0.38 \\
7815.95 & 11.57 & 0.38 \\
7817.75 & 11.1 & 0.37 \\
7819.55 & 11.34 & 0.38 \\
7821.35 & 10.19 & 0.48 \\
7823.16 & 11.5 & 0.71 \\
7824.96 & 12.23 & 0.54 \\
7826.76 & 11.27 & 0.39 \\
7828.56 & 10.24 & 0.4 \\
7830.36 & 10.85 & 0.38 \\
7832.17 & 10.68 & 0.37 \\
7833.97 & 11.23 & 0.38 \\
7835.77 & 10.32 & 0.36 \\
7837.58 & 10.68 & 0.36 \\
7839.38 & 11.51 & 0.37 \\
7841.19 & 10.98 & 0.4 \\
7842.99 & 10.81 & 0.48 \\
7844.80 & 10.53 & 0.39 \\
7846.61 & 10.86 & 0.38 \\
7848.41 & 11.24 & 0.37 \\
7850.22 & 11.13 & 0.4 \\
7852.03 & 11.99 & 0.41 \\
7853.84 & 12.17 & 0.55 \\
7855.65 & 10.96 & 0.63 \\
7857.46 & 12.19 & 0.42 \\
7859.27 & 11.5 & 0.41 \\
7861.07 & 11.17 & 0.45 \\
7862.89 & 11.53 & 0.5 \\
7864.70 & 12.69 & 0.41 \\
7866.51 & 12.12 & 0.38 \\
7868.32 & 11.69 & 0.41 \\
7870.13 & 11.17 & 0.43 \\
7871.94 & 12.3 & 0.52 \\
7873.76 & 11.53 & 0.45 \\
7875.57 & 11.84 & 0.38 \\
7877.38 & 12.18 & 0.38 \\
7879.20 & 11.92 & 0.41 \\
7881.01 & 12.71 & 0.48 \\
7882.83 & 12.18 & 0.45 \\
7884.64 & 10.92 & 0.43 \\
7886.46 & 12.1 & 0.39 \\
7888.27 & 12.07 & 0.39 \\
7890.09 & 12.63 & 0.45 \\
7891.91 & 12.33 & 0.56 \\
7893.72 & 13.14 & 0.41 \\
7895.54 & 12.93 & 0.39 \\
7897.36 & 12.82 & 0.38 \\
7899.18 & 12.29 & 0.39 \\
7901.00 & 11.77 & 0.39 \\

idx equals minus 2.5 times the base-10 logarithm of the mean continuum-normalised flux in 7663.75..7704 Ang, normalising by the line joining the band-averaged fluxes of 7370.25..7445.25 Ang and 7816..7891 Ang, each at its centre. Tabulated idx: 0.193 mag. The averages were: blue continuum 12.8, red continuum 11.5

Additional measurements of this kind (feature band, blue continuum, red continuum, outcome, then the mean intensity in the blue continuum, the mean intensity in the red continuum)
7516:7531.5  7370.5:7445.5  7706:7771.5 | -0.15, 12.8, 10.6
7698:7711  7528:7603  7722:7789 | 0.16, 13.8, 10.7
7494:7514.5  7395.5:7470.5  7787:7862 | -0.10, 12.9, 11.1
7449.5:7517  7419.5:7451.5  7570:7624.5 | -0.03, 13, 13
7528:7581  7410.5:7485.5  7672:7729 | -0.19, 13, 10.3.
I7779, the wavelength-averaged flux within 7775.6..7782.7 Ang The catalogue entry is 10.7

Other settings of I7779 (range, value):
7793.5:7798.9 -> 10.8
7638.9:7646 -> 12.7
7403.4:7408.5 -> 13.8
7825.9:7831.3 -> 10.8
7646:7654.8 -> 12.3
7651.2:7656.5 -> 12.4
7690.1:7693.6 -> 10.8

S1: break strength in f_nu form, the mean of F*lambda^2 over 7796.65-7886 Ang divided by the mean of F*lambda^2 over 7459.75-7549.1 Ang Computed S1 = 0.9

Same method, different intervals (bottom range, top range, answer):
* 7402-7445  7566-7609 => 1.06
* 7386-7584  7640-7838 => 0.86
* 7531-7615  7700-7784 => 0.82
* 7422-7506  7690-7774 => 0.86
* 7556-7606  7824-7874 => 0.91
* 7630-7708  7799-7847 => 1.06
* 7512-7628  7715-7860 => 0.85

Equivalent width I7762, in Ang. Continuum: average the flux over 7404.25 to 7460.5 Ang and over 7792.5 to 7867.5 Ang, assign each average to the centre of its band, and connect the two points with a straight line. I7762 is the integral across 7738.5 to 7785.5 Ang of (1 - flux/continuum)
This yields 3.7 Ang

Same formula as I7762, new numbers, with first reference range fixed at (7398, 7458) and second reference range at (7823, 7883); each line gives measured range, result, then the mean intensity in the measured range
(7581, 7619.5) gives -1.35 Ang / 12.7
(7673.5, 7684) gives 1.72 Ang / 10.1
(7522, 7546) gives -3.12 Ang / 14.2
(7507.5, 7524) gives -1.49 Ang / 13.7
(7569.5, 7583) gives -1.90 Ang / 14.2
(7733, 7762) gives 2.78 Ang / 10.7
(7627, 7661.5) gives 0.52 Ang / 12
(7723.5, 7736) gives 0.75 Ang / 11.2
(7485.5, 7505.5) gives -1.37 Ang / 13.5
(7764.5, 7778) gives 1.00 Ang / 10.9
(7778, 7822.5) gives 2.74 Ang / 10.9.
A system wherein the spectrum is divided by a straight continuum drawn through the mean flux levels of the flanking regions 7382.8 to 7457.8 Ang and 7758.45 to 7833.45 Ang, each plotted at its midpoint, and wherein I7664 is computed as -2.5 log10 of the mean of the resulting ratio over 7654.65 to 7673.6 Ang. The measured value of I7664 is 0.11 mag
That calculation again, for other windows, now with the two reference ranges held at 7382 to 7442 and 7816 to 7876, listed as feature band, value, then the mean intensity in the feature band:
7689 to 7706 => 0.16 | 10.2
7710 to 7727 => 0.14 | 10.4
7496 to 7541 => -0.12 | 14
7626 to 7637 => 0.07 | 11.4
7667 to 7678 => 0.17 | 10.2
